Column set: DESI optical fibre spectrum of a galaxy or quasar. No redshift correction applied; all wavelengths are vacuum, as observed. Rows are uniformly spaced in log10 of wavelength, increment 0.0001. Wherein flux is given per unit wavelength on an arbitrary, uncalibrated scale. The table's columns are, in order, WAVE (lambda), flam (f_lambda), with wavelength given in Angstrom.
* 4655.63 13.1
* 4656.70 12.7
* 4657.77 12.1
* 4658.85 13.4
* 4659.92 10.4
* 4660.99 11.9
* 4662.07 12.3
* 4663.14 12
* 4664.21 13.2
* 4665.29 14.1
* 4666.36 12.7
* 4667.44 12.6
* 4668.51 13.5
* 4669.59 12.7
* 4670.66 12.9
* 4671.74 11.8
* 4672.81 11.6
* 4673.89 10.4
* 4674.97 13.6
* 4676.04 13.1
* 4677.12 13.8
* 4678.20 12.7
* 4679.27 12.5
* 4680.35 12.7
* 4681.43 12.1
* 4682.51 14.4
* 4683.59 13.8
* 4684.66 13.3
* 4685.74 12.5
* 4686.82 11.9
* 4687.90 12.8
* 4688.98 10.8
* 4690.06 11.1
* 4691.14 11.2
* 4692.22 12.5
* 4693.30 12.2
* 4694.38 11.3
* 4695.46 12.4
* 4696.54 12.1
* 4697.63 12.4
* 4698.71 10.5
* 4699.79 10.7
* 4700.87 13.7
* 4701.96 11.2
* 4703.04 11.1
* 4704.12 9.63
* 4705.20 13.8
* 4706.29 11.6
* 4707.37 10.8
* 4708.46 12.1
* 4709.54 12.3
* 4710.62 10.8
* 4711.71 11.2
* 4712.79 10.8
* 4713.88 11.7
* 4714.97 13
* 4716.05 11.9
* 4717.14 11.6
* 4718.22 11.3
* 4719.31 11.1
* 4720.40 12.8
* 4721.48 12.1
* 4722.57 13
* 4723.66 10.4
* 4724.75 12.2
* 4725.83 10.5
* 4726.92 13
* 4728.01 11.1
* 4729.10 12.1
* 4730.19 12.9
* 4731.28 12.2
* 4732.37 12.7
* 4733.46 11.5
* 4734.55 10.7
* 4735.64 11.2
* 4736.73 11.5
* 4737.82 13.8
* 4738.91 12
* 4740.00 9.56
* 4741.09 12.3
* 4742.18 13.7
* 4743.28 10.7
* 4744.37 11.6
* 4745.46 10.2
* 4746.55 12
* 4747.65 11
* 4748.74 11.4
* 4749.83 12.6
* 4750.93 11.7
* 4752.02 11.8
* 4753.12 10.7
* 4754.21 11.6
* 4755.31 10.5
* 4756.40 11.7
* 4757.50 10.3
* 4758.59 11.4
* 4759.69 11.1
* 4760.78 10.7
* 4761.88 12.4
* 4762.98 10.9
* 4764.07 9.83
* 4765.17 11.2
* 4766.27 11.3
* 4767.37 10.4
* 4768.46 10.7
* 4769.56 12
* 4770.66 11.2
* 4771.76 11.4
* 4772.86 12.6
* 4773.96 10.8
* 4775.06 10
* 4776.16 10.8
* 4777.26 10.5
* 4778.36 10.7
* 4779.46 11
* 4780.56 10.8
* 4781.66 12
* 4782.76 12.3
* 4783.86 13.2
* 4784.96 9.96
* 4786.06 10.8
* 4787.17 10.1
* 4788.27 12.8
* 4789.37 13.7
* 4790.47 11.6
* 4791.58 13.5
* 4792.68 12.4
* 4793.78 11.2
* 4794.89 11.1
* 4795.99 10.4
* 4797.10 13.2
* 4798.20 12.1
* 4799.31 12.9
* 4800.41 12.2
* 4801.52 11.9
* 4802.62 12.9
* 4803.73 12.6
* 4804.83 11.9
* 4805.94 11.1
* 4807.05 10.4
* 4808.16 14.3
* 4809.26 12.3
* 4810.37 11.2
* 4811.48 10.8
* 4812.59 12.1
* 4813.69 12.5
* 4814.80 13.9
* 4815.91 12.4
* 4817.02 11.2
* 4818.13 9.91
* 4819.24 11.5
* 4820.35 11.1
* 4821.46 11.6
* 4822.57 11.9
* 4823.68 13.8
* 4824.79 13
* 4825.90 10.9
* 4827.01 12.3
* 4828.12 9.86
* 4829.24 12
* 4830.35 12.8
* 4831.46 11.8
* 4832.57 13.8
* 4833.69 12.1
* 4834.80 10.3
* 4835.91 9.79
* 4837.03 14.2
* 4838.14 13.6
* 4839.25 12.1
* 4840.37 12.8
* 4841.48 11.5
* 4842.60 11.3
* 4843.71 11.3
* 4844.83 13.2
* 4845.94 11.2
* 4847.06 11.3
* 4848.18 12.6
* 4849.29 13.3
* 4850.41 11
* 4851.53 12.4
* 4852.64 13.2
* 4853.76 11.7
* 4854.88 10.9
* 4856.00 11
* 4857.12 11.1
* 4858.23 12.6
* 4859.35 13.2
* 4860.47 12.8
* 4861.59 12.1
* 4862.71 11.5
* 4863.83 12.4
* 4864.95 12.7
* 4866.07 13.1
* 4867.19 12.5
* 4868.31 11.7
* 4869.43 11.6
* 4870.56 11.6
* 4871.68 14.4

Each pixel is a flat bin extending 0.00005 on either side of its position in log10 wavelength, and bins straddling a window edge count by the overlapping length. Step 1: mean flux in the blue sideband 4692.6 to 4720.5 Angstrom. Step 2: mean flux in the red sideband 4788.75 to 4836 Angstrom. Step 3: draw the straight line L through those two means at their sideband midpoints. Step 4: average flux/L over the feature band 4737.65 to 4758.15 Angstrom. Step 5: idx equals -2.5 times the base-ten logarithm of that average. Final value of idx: 0.03 mag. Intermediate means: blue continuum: 11.7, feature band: 11.5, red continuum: 12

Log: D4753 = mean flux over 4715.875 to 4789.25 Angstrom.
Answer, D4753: 11.5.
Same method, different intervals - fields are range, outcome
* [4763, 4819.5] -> 11.6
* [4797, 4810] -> 12.3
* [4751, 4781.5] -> 11.1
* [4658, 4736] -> 12.1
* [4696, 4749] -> 11.7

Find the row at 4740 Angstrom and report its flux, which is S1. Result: 9.56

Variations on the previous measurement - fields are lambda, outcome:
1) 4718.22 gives 11.3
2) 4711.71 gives 11.2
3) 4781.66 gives 12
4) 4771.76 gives 11.4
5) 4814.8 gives 13.9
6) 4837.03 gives 14.2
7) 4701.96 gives 11.2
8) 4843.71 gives 11.3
